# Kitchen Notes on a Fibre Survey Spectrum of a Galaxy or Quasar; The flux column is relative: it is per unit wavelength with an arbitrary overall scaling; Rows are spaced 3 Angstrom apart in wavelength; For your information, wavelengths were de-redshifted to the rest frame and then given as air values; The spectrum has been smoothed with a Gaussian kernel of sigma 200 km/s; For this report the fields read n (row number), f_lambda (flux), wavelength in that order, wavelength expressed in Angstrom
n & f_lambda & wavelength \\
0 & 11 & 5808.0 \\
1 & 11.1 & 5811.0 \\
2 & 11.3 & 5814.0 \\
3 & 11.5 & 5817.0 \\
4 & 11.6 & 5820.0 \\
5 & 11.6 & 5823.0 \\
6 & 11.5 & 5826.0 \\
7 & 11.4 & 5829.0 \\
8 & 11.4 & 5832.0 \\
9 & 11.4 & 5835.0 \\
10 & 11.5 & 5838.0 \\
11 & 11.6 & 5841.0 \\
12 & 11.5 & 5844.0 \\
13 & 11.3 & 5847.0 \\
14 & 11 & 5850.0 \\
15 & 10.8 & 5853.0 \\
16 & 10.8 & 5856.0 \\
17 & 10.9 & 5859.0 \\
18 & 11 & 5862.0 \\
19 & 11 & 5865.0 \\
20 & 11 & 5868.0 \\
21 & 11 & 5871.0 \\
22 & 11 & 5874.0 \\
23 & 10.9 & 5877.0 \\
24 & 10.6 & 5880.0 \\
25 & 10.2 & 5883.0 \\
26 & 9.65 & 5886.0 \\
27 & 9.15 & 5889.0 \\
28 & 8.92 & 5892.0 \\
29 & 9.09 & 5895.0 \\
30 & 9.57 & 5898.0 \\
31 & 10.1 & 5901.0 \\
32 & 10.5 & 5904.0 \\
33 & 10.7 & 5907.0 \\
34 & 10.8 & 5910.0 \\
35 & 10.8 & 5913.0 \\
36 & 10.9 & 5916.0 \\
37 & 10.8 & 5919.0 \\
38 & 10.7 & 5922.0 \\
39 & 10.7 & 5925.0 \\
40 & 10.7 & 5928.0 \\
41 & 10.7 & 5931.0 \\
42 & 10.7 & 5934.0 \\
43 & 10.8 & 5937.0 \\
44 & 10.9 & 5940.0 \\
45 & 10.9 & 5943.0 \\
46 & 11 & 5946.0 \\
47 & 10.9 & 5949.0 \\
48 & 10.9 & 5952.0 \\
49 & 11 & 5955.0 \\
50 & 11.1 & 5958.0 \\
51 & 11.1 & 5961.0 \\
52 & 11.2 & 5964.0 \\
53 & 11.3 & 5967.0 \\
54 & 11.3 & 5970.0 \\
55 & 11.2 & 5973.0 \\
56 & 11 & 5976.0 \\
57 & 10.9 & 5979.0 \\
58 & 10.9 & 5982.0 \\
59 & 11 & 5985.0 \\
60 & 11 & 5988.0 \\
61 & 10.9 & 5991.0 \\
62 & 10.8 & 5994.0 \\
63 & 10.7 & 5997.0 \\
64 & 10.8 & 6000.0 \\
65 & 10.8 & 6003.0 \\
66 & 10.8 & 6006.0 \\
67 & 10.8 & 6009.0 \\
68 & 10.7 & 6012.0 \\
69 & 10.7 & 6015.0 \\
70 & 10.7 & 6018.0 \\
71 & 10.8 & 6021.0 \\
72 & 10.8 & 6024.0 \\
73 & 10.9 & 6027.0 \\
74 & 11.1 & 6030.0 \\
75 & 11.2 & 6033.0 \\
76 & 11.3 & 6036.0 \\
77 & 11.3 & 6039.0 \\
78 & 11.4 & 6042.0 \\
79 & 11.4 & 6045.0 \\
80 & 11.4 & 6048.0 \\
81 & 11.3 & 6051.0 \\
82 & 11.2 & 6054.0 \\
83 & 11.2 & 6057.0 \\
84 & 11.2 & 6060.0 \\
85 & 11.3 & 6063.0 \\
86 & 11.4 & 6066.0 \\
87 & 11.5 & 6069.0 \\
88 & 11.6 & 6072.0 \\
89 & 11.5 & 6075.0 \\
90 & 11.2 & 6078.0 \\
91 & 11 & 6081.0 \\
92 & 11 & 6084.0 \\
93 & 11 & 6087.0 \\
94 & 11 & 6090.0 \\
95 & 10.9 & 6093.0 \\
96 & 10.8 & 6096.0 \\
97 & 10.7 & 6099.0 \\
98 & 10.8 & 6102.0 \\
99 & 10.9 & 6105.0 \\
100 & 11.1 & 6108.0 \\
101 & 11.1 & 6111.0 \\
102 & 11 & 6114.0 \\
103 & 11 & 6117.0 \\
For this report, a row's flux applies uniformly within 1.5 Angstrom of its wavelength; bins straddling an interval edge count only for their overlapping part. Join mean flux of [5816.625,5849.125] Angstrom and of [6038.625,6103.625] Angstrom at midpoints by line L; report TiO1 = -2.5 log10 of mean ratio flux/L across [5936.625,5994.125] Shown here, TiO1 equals 0.03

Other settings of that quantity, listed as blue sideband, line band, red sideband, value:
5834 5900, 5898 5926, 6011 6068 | 0.01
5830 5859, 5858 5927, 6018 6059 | 0.08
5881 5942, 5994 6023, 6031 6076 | 0.03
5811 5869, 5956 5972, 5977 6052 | -0.01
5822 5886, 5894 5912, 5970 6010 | 0.09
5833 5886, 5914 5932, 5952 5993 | 0.03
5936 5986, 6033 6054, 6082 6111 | -0.04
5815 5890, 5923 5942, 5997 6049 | 0.03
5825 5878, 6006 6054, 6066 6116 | 0.00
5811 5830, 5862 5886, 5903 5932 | 0.03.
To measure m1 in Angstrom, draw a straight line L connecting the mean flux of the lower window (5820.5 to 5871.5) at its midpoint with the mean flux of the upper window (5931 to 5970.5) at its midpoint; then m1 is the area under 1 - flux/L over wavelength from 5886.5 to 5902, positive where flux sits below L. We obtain 2.5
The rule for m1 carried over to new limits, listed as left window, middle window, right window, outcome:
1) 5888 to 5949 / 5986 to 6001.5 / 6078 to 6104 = -0.3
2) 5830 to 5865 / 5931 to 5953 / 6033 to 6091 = 0.7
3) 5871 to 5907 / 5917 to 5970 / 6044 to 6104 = -2.8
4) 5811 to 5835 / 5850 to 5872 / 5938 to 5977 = 0.8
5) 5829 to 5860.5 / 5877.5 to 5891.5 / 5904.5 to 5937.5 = 1.4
